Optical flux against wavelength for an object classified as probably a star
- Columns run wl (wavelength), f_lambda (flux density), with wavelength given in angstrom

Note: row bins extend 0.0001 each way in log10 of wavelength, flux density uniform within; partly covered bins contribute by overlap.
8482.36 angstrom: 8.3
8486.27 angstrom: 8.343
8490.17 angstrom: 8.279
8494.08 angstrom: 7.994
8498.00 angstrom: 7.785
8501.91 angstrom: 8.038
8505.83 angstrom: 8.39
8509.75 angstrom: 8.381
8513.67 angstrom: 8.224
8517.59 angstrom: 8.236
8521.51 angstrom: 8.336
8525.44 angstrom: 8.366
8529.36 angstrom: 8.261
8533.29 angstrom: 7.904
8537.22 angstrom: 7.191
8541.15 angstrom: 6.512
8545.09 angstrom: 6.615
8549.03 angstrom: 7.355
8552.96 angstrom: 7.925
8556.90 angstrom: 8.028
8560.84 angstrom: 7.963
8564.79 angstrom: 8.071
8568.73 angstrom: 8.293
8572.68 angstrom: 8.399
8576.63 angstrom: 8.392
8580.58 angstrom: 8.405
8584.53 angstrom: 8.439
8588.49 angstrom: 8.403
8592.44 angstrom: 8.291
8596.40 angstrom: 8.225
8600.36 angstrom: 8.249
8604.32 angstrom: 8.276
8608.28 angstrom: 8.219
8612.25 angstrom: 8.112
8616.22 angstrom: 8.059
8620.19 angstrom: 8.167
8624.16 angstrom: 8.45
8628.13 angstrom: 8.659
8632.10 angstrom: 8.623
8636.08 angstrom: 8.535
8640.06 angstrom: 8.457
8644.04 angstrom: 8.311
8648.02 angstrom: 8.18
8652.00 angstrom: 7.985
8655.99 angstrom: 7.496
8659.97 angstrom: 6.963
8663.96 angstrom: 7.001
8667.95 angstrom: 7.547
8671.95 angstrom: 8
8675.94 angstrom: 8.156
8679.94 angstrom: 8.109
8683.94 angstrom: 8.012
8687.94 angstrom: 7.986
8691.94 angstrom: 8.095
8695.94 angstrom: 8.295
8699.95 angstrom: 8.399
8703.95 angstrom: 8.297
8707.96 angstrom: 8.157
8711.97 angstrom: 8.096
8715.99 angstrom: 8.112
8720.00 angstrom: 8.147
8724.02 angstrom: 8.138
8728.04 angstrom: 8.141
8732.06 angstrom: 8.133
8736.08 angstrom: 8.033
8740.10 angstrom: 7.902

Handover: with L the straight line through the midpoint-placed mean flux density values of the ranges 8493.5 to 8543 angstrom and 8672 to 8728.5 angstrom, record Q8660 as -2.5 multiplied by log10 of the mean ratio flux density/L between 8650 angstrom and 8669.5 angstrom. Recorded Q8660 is 0.100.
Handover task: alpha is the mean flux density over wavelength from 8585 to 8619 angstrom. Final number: 8.24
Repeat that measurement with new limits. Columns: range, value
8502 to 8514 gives 8.3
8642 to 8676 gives 7.72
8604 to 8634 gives 8.32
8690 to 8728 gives 8.19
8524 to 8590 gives 7.91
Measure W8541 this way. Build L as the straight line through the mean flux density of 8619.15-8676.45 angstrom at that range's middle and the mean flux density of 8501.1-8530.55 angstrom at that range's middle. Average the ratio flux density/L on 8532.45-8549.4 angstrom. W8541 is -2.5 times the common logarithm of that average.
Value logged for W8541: 0.17 mag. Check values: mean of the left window 8.29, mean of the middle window 7.04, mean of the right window 8.03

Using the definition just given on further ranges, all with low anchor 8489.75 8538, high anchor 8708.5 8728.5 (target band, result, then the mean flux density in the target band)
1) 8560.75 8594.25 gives -0.03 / 8.31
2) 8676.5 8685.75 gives 0.01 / 8.07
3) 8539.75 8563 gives 0.10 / 7.42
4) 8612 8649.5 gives -0.03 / 8.37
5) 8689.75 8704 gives -0.02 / 8.27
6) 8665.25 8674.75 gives 0.05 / 7.75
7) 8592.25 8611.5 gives -0.02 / 8.24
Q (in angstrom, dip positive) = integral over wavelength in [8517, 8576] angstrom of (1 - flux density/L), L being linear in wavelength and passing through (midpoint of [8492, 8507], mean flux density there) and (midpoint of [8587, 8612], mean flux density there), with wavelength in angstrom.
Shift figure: 2.23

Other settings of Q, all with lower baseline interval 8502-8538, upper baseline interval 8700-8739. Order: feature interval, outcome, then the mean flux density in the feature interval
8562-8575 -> -0.12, 8.24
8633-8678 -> 1.44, 7.89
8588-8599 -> -0.17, 8.29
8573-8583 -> -0.29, 8.4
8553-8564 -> 0.23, 7.99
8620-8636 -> -0.70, 8.52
